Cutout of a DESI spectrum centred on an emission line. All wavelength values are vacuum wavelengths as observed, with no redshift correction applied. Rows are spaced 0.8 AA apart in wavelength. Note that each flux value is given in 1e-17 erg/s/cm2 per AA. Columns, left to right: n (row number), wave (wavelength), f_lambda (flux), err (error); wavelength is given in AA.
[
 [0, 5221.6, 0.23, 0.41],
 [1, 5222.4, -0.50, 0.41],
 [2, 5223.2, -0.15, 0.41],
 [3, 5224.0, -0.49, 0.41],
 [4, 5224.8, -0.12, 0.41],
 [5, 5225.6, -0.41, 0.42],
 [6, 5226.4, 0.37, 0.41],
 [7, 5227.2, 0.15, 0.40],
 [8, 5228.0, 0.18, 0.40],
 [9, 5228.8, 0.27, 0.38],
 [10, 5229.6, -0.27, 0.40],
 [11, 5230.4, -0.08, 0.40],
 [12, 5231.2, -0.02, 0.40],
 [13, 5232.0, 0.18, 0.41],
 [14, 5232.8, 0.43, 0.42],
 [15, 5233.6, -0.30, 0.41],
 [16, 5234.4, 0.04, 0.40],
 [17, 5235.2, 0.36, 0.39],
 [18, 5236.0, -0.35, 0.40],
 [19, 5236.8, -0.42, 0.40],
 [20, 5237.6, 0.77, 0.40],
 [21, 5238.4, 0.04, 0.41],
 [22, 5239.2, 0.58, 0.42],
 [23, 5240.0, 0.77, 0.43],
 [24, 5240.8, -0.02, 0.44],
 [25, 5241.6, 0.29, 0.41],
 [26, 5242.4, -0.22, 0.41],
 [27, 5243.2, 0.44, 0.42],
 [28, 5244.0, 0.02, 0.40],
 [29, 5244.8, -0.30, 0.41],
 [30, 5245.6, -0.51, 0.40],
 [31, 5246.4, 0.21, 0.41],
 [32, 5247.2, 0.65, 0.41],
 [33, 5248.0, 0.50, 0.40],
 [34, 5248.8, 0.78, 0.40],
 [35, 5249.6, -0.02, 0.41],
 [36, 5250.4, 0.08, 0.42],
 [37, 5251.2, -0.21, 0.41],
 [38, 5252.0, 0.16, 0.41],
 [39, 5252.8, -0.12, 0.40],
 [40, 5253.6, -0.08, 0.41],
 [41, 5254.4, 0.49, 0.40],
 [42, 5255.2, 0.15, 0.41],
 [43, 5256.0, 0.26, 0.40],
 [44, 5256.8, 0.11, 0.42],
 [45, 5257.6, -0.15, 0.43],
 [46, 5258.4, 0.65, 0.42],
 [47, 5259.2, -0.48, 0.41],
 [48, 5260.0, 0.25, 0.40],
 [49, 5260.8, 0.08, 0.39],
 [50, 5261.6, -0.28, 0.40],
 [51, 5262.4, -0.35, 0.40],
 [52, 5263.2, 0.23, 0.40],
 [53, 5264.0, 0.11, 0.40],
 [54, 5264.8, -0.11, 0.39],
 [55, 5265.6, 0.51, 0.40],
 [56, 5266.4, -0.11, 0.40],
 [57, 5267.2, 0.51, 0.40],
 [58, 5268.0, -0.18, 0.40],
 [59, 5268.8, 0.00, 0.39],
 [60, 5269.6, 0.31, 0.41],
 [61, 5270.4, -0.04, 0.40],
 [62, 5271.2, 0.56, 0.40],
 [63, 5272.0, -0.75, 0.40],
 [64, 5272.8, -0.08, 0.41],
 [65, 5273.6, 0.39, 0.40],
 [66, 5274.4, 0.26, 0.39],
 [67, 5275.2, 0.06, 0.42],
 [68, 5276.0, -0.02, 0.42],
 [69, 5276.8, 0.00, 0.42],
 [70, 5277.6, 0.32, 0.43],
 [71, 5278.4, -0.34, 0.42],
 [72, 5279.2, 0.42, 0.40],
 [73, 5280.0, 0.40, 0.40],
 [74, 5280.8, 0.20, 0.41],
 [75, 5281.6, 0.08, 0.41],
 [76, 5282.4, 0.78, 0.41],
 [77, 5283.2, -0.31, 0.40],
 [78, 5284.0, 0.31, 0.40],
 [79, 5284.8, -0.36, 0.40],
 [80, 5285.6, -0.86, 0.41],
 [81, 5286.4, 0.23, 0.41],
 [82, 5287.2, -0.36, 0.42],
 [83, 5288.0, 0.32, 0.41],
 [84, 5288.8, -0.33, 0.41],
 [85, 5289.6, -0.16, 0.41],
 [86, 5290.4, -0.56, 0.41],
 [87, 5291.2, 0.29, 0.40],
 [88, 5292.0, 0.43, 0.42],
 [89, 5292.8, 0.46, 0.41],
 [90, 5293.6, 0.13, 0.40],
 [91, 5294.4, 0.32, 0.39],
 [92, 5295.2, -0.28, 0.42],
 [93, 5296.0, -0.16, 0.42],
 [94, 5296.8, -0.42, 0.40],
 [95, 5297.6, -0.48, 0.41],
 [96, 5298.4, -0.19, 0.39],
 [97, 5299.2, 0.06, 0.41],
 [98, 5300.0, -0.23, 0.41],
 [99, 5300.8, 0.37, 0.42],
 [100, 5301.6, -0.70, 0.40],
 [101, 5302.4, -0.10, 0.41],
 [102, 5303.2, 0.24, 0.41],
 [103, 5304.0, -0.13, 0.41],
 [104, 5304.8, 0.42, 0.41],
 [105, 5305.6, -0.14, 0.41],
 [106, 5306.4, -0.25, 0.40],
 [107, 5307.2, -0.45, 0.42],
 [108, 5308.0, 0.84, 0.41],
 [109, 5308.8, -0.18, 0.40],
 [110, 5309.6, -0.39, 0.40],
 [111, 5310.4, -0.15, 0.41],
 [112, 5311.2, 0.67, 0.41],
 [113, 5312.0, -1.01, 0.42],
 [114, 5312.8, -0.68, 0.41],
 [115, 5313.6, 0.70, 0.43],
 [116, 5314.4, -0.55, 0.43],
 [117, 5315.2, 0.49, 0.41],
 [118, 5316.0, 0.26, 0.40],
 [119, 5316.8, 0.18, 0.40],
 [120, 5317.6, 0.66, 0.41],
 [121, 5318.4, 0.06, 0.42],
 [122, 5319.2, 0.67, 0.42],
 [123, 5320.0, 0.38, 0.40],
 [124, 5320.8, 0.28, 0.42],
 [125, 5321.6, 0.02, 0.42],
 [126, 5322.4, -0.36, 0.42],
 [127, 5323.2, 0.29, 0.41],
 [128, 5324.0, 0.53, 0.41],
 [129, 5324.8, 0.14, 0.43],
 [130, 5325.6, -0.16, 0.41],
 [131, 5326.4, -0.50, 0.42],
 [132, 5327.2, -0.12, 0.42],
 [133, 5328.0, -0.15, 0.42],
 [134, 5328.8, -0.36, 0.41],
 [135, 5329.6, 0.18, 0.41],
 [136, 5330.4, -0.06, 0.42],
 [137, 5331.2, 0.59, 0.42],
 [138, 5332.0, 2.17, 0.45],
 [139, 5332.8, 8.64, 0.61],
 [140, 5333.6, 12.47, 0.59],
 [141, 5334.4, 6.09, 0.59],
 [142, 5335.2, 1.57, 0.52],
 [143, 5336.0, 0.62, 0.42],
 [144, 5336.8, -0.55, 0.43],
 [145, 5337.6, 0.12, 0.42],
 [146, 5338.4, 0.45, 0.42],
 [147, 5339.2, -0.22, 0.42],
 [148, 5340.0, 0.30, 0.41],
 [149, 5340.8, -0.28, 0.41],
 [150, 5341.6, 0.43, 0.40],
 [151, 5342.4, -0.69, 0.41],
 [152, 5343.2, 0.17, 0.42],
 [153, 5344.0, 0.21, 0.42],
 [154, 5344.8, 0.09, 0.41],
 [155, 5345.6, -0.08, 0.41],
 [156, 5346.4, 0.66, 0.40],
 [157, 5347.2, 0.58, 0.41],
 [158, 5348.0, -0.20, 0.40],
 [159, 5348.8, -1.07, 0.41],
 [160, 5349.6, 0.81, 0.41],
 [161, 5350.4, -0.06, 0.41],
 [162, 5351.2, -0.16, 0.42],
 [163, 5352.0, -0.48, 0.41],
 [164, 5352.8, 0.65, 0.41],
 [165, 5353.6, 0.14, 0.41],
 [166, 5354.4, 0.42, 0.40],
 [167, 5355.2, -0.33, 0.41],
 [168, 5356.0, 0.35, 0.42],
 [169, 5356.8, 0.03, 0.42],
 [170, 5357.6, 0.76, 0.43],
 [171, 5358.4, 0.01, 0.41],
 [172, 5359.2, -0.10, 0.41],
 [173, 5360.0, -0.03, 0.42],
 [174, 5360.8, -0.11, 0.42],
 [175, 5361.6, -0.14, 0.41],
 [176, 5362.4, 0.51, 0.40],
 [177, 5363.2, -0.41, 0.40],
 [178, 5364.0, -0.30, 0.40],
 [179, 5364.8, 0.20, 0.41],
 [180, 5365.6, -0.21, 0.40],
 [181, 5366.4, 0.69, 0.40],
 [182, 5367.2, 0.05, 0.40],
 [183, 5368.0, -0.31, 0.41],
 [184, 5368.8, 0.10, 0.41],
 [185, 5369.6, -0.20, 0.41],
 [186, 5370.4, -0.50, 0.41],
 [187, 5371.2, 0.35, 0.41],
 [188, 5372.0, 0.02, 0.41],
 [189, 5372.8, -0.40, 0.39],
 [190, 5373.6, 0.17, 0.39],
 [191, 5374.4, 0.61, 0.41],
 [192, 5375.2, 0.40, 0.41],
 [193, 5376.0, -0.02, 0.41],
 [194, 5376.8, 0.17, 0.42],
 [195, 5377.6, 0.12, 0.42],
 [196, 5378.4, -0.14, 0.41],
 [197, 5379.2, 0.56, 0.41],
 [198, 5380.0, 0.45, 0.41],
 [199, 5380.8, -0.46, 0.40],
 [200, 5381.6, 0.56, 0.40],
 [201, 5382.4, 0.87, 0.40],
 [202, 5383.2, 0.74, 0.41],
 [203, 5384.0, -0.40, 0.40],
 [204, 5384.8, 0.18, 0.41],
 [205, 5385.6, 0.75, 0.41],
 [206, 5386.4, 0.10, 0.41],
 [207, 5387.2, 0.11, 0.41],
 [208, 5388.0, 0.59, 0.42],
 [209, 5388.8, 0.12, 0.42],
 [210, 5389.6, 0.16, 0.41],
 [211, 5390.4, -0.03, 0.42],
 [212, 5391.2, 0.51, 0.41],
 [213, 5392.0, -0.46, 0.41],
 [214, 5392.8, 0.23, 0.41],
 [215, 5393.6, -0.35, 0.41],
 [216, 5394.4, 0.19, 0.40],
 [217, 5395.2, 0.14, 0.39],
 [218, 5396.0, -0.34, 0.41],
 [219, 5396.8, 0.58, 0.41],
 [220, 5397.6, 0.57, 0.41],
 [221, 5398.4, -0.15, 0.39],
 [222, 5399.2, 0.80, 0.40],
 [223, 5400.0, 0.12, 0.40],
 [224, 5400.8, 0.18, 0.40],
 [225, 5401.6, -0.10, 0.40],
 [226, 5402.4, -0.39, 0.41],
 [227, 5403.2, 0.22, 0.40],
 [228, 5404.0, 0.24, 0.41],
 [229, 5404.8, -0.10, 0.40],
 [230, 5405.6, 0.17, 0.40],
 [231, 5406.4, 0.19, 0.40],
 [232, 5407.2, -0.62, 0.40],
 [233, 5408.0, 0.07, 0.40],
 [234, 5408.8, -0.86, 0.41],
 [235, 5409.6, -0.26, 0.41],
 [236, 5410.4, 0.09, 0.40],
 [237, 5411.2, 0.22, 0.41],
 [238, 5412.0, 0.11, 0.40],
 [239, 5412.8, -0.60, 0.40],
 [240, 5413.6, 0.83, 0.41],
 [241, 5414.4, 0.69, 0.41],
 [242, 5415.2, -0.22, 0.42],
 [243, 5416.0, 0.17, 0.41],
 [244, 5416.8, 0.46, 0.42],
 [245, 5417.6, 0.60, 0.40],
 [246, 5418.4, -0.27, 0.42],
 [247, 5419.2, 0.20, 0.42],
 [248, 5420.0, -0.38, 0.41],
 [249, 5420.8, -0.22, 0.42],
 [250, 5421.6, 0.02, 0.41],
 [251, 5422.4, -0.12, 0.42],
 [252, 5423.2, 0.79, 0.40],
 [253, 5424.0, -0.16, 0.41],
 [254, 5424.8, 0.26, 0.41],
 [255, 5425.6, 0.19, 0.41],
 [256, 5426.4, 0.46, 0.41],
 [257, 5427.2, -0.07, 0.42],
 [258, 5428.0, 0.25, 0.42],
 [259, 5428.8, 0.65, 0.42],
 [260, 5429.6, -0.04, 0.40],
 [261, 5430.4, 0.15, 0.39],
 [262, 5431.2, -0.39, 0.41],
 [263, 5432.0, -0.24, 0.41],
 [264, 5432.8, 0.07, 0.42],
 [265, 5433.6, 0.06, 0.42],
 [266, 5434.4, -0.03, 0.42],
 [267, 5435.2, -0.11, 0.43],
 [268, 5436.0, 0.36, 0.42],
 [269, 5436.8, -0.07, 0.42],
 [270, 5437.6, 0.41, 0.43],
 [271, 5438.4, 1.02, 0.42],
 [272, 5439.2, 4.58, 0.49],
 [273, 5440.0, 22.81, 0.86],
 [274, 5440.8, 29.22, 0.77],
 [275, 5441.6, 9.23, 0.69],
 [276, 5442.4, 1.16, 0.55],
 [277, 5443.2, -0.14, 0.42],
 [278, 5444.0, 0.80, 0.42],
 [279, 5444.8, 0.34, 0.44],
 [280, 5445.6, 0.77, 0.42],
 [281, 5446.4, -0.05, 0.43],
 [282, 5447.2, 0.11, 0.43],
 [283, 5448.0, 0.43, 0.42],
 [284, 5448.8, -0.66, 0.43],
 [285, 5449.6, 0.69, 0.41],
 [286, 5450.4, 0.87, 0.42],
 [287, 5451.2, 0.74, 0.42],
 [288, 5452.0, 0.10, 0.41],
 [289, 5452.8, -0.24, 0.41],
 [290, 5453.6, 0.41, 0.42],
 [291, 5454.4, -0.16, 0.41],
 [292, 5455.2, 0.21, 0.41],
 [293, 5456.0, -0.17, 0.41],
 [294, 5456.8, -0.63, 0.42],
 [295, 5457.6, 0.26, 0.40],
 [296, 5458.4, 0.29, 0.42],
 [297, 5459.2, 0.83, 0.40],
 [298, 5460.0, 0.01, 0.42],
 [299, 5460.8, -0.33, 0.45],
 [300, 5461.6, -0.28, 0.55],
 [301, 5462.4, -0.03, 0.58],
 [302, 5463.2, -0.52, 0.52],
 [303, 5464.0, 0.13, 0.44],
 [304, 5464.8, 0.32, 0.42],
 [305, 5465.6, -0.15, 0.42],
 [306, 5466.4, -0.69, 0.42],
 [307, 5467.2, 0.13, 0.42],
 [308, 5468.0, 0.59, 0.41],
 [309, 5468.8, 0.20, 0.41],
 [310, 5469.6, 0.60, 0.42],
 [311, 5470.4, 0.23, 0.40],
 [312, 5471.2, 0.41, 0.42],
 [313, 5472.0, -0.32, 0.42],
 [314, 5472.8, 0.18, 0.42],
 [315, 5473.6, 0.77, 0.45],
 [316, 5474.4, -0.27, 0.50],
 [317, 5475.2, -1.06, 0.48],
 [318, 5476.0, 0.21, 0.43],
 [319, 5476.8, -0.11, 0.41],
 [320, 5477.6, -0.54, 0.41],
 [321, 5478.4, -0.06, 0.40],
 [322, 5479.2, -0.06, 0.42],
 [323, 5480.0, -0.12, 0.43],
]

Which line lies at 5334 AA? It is H-beta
